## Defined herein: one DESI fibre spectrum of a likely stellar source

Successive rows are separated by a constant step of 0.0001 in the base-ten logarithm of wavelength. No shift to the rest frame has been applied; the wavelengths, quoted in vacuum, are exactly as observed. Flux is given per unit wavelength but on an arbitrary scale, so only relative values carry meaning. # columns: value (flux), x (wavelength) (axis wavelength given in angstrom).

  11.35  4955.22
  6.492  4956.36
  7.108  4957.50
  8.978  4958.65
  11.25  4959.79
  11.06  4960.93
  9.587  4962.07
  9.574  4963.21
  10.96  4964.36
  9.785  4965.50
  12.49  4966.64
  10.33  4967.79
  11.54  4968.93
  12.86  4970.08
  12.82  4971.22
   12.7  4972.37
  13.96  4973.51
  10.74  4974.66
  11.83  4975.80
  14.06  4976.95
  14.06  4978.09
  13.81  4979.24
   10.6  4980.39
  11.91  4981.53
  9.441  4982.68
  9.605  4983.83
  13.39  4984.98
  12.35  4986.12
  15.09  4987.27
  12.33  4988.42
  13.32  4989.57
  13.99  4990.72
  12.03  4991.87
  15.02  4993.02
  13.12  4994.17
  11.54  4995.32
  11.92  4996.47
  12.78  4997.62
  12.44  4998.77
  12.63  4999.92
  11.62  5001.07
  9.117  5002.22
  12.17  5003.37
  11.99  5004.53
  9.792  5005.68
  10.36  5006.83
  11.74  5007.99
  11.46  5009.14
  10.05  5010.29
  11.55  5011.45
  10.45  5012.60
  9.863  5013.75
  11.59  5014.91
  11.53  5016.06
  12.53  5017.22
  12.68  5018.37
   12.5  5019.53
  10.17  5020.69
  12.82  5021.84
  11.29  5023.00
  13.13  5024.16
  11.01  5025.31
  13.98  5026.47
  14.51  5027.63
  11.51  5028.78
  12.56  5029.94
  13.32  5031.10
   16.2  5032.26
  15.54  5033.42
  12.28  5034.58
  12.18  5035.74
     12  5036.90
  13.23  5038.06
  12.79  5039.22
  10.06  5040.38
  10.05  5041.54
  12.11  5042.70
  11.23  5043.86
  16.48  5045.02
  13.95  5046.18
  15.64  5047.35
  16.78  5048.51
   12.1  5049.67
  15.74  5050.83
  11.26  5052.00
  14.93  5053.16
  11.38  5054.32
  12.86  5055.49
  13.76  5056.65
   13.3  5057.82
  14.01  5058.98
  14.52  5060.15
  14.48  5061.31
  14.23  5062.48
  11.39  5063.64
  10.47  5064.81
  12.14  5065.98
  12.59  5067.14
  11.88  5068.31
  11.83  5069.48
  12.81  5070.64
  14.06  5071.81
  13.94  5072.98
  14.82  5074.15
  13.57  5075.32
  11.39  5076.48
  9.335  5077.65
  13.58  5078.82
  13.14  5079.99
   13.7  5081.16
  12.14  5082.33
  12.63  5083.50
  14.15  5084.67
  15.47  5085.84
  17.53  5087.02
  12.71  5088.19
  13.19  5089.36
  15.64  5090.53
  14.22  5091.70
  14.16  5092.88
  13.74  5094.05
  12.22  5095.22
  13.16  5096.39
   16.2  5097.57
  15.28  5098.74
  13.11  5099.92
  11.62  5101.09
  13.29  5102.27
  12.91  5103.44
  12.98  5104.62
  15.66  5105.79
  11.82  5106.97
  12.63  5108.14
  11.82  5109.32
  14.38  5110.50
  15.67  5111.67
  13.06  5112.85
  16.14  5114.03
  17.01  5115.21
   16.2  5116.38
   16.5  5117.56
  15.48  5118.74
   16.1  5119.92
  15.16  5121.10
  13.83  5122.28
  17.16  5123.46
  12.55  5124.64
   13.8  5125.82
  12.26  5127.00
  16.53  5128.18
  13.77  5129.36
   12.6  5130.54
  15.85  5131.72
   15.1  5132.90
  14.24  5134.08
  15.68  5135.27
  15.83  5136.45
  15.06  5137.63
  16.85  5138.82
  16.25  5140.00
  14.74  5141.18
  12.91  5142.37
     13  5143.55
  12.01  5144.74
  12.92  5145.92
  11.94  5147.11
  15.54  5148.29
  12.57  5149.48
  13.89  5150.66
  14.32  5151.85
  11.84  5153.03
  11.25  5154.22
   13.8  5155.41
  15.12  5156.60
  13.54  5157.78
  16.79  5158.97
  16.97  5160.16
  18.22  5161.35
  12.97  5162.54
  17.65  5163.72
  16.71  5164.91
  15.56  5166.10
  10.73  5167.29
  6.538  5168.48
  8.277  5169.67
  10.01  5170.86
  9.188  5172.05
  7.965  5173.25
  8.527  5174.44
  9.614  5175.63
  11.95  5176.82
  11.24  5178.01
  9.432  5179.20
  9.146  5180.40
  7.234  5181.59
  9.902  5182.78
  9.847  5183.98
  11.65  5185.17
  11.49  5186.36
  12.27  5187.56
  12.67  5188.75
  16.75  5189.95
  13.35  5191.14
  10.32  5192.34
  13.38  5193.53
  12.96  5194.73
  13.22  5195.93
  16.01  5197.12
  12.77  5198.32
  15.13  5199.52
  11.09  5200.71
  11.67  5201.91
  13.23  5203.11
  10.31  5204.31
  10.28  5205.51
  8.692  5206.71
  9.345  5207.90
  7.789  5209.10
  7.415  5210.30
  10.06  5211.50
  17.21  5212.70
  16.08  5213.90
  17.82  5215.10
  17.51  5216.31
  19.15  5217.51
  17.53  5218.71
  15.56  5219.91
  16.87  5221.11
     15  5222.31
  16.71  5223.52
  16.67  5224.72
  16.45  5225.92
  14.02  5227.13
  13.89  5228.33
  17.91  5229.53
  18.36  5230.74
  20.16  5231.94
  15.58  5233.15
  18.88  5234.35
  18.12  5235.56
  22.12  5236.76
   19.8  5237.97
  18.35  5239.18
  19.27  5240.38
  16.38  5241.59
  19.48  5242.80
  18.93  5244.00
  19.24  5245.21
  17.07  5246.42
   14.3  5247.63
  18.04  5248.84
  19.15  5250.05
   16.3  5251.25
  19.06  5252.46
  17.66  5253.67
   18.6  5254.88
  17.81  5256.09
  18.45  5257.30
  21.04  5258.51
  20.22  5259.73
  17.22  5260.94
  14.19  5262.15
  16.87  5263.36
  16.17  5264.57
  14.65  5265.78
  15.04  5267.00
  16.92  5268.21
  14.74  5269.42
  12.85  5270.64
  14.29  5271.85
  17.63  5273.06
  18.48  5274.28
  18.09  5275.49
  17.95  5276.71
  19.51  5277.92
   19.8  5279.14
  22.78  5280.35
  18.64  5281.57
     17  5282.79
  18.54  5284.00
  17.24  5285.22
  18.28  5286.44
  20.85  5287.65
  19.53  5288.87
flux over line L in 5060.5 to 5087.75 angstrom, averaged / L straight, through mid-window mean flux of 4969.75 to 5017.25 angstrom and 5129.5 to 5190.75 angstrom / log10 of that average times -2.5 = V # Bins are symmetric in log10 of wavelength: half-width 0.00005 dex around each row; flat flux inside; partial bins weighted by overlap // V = -0.057 mag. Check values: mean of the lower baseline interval 12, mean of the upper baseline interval 12.9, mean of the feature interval 13.1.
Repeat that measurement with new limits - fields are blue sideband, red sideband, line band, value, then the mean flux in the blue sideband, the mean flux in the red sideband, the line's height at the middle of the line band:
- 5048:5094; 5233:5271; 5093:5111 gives 0.055 mag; 13.4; 17.6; 14.1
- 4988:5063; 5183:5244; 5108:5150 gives -0.059 mag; 12.6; 14.8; 13.8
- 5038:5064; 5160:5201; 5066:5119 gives -0.069 mag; 13.3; 12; 12.9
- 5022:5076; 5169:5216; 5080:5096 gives -0.103 mag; 13.1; 11.4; 12.7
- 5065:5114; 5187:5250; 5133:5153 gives -0.001 mag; 13.4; 15.3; 14.2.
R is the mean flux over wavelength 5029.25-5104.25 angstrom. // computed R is 13.3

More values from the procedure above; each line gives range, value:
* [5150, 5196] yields 12.2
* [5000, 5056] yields 12.4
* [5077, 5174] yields 13.9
